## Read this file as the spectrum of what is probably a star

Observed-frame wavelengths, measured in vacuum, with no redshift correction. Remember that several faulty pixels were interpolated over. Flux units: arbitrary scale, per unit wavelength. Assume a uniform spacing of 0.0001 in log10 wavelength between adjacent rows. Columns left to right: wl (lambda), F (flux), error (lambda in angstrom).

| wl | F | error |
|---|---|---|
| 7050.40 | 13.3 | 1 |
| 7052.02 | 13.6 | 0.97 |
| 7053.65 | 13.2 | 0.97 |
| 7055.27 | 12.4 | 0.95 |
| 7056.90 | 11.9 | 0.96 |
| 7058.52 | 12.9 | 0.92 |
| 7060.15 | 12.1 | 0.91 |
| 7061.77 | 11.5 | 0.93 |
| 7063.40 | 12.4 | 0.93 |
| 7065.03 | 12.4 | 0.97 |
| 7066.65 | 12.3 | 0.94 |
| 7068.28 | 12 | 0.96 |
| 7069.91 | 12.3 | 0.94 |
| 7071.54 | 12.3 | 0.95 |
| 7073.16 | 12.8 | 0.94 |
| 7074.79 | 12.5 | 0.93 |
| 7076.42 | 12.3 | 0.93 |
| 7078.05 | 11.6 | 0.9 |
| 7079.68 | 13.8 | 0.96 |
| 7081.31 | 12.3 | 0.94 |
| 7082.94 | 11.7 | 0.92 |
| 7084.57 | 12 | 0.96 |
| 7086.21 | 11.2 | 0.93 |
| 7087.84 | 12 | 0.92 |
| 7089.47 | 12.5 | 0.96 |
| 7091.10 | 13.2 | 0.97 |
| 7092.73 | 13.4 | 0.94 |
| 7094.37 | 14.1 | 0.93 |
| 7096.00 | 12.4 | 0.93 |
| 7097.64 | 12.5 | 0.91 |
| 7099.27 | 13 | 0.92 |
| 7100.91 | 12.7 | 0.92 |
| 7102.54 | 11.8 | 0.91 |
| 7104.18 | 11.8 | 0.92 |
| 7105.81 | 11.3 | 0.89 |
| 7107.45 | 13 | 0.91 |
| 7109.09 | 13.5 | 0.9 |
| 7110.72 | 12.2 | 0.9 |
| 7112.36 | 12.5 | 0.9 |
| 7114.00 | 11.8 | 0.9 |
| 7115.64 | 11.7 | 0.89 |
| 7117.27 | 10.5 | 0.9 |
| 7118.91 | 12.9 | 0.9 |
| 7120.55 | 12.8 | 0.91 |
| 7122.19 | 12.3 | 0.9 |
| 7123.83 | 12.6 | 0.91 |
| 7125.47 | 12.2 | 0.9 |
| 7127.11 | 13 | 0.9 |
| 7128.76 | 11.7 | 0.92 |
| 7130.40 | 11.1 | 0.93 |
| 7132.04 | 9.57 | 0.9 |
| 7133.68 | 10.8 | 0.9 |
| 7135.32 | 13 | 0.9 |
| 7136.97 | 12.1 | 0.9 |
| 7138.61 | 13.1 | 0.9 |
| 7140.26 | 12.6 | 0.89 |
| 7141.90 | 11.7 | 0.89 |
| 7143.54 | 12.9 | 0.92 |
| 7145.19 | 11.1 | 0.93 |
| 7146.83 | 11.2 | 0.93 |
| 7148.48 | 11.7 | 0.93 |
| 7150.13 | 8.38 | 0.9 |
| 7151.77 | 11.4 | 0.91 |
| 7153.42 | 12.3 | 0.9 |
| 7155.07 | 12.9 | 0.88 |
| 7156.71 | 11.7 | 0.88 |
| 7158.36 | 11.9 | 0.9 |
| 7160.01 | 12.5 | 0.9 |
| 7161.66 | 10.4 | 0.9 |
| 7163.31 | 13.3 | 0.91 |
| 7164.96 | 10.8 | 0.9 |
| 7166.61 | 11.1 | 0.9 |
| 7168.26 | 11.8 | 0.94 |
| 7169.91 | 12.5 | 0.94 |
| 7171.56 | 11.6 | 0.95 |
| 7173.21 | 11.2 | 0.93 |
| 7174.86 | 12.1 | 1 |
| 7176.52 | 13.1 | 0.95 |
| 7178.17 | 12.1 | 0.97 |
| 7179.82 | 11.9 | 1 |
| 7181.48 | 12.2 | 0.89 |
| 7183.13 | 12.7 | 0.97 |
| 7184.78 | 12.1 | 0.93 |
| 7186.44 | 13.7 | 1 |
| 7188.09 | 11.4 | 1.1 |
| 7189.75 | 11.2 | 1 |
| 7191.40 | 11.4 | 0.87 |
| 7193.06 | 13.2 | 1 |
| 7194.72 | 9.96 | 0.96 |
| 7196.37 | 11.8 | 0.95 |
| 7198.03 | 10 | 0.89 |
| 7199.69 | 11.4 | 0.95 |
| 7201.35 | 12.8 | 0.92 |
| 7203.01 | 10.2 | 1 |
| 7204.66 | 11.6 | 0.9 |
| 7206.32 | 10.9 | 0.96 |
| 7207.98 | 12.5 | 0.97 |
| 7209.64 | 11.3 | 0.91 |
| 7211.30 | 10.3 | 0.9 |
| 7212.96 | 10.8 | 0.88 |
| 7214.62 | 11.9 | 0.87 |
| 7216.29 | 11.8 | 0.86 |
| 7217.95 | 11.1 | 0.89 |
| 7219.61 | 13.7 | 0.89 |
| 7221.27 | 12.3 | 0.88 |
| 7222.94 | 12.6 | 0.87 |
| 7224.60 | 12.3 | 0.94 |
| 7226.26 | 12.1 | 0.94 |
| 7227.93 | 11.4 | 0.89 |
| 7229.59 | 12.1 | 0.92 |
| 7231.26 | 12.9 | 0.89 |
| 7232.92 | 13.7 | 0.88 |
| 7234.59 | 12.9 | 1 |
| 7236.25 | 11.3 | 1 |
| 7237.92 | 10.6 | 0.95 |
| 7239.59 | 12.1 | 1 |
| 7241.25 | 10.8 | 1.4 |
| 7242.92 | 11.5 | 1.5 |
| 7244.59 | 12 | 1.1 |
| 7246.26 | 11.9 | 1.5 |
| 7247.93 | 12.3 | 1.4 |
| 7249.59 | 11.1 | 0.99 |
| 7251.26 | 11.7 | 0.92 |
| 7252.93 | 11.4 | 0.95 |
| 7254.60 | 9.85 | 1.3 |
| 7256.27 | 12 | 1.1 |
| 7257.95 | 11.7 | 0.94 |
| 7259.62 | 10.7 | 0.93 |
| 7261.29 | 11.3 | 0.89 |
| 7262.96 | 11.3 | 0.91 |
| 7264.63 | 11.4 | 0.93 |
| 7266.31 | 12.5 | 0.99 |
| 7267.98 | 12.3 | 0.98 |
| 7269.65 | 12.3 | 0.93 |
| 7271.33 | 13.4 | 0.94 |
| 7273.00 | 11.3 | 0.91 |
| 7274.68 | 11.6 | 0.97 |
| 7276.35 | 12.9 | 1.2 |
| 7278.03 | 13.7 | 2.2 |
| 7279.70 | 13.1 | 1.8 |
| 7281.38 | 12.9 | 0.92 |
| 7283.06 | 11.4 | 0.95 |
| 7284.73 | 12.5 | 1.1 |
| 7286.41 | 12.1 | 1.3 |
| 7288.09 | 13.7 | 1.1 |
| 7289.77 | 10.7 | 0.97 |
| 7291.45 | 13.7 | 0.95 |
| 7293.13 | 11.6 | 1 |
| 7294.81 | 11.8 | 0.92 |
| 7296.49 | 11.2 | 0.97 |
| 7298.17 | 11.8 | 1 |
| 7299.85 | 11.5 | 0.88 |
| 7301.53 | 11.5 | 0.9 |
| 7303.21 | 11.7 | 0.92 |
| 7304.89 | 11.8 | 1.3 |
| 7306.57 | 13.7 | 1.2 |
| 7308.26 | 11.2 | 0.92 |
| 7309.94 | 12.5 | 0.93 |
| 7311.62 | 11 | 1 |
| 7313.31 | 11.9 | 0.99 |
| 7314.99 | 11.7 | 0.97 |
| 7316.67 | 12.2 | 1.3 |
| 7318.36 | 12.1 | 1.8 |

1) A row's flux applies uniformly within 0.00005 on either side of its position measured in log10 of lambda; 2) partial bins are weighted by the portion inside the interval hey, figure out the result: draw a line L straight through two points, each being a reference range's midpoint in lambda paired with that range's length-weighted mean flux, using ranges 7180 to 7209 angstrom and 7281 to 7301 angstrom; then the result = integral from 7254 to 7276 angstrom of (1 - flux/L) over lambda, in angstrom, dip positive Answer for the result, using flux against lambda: 0.4 angstrom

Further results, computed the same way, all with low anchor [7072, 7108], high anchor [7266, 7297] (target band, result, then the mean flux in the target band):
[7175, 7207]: 1.6 angstrom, 11.8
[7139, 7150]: 0.6 angstrom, 11.7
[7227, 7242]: 0.5 angstrom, 12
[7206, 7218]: 1.0 angstrom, 11.4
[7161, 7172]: 0.7 angstrom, 11.7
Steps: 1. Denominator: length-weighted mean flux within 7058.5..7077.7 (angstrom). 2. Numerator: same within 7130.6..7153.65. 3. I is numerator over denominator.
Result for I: 0.94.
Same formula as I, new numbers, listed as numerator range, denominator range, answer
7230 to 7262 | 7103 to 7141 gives 0.97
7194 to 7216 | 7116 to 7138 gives 0.94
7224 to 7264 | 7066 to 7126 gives 0.95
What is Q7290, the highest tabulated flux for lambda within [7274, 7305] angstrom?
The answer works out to 13.7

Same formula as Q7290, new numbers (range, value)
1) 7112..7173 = 13.3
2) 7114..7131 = 13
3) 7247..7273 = 13.4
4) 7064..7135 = 14.1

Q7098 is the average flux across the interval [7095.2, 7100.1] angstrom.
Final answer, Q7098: 12.6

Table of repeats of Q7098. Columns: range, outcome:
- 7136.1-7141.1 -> 12.6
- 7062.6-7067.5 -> 12.4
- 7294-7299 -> 11.6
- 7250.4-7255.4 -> 11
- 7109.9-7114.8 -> 12.2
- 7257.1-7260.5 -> 11.2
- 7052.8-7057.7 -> 12.5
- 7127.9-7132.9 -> 10.8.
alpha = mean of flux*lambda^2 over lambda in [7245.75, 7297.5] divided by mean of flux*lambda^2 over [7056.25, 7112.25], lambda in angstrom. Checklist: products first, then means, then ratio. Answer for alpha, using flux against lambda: 1.02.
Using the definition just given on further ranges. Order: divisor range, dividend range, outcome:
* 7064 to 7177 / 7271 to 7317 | 1.05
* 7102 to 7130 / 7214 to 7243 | 1.02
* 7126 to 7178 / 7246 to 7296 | 1.05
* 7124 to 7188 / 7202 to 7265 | 1.00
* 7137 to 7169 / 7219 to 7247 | 1.06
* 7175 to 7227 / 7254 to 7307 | 1.04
